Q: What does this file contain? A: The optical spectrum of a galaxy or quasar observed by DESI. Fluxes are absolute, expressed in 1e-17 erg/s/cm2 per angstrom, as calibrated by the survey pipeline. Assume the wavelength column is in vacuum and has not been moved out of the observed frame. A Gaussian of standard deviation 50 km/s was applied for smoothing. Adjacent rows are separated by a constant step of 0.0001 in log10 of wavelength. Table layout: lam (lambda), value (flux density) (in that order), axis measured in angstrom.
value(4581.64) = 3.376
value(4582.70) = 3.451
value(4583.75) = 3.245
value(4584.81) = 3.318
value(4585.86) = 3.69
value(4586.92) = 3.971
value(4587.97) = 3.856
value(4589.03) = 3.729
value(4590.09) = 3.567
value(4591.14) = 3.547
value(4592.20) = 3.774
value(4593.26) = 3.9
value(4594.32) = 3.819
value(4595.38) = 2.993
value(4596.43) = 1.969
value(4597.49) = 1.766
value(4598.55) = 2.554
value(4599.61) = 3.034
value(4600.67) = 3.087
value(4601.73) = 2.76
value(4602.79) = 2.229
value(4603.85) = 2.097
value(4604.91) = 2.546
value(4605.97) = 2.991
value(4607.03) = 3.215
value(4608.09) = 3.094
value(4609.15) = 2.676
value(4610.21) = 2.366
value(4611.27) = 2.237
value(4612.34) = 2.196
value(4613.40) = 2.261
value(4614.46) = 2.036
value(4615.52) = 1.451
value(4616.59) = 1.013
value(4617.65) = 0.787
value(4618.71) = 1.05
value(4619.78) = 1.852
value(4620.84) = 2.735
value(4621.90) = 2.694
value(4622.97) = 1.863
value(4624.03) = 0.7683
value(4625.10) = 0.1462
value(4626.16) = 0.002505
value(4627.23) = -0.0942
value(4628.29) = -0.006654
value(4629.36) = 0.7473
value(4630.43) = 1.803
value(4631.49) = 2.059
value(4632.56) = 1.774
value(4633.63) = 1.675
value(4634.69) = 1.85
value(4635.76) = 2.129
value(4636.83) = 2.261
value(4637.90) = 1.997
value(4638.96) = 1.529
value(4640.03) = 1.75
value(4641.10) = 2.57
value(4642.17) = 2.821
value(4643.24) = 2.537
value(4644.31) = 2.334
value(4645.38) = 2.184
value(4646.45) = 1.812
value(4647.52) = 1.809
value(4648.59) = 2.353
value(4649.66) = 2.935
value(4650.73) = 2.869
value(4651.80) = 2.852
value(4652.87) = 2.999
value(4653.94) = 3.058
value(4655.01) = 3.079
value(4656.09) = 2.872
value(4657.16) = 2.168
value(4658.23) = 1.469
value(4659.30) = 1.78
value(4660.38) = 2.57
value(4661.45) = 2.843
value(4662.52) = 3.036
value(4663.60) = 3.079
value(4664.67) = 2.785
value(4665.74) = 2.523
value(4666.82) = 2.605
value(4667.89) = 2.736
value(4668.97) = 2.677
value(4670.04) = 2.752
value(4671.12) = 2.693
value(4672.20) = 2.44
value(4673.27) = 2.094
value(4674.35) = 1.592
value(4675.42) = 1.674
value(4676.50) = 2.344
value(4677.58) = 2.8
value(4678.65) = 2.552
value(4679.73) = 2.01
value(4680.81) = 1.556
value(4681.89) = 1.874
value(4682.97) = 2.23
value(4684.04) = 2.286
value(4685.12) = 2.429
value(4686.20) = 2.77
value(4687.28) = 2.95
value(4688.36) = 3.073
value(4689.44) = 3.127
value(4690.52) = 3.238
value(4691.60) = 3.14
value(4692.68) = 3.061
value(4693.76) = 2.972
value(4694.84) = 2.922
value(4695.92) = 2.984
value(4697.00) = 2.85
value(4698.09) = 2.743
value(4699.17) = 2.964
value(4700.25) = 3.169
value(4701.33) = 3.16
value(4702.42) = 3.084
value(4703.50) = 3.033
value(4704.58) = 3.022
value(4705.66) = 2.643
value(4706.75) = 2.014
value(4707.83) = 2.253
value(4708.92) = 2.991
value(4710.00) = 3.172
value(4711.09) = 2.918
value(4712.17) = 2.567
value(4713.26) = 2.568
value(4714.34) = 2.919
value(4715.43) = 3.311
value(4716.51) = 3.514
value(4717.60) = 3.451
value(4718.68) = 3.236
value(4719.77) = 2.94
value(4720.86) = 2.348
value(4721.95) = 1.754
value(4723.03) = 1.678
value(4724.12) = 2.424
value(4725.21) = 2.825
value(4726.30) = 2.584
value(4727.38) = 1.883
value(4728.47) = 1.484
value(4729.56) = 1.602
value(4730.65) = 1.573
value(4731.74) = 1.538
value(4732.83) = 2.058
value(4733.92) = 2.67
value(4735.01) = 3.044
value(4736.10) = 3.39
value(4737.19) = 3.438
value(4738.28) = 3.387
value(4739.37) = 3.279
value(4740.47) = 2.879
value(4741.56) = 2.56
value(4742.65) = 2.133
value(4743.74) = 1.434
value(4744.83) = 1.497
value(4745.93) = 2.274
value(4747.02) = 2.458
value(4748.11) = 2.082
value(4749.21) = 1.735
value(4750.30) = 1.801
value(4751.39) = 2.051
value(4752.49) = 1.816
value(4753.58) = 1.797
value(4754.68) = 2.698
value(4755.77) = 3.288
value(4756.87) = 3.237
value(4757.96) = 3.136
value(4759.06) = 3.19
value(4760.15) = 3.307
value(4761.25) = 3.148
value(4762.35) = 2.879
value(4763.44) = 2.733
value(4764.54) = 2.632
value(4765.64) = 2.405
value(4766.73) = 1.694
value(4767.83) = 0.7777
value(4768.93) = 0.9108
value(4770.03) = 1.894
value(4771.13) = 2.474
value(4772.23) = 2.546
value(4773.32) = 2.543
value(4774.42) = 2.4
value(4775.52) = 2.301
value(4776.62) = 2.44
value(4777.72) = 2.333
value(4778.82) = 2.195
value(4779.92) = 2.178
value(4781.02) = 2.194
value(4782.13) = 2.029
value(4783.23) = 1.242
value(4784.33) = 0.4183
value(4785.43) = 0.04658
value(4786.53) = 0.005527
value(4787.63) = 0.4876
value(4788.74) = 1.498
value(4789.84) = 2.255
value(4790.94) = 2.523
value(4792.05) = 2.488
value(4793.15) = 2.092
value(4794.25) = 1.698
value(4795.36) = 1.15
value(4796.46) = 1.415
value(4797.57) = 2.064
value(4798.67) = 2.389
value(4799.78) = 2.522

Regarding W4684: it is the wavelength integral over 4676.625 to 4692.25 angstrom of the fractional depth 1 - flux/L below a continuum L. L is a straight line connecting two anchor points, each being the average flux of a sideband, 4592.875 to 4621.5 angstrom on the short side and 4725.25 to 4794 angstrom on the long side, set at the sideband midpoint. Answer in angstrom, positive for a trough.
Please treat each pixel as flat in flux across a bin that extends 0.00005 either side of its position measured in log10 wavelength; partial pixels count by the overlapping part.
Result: -2.0 angstrom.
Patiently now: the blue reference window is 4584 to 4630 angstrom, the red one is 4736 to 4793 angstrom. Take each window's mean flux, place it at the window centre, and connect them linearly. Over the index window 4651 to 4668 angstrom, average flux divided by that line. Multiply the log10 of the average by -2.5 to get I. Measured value -0.163 mag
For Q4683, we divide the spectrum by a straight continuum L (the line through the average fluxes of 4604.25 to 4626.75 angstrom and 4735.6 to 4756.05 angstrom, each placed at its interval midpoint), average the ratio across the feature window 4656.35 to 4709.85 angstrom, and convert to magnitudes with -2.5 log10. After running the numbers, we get -0.20 mag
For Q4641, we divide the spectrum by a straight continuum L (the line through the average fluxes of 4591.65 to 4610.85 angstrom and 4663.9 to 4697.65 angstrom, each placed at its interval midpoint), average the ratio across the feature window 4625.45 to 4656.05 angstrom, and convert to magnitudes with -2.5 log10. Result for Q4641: 0.33 mag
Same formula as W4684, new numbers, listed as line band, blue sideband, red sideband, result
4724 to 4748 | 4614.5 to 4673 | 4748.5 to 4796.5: -3.8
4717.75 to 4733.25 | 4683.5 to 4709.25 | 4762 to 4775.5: 2.5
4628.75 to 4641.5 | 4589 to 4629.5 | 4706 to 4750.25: 2.4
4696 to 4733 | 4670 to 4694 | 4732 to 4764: -1.0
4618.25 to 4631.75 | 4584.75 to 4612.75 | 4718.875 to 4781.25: 8.0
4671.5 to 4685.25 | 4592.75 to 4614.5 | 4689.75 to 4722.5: 3.4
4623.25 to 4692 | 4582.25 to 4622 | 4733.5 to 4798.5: 8.6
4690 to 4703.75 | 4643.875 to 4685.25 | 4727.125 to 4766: -3.3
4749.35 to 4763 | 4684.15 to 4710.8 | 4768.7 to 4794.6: -3.5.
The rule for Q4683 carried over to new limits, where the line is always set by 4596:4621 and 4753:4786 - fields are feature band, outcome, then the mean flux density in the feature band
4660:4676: -0.14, 2.54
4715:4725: -0.22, 2.74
